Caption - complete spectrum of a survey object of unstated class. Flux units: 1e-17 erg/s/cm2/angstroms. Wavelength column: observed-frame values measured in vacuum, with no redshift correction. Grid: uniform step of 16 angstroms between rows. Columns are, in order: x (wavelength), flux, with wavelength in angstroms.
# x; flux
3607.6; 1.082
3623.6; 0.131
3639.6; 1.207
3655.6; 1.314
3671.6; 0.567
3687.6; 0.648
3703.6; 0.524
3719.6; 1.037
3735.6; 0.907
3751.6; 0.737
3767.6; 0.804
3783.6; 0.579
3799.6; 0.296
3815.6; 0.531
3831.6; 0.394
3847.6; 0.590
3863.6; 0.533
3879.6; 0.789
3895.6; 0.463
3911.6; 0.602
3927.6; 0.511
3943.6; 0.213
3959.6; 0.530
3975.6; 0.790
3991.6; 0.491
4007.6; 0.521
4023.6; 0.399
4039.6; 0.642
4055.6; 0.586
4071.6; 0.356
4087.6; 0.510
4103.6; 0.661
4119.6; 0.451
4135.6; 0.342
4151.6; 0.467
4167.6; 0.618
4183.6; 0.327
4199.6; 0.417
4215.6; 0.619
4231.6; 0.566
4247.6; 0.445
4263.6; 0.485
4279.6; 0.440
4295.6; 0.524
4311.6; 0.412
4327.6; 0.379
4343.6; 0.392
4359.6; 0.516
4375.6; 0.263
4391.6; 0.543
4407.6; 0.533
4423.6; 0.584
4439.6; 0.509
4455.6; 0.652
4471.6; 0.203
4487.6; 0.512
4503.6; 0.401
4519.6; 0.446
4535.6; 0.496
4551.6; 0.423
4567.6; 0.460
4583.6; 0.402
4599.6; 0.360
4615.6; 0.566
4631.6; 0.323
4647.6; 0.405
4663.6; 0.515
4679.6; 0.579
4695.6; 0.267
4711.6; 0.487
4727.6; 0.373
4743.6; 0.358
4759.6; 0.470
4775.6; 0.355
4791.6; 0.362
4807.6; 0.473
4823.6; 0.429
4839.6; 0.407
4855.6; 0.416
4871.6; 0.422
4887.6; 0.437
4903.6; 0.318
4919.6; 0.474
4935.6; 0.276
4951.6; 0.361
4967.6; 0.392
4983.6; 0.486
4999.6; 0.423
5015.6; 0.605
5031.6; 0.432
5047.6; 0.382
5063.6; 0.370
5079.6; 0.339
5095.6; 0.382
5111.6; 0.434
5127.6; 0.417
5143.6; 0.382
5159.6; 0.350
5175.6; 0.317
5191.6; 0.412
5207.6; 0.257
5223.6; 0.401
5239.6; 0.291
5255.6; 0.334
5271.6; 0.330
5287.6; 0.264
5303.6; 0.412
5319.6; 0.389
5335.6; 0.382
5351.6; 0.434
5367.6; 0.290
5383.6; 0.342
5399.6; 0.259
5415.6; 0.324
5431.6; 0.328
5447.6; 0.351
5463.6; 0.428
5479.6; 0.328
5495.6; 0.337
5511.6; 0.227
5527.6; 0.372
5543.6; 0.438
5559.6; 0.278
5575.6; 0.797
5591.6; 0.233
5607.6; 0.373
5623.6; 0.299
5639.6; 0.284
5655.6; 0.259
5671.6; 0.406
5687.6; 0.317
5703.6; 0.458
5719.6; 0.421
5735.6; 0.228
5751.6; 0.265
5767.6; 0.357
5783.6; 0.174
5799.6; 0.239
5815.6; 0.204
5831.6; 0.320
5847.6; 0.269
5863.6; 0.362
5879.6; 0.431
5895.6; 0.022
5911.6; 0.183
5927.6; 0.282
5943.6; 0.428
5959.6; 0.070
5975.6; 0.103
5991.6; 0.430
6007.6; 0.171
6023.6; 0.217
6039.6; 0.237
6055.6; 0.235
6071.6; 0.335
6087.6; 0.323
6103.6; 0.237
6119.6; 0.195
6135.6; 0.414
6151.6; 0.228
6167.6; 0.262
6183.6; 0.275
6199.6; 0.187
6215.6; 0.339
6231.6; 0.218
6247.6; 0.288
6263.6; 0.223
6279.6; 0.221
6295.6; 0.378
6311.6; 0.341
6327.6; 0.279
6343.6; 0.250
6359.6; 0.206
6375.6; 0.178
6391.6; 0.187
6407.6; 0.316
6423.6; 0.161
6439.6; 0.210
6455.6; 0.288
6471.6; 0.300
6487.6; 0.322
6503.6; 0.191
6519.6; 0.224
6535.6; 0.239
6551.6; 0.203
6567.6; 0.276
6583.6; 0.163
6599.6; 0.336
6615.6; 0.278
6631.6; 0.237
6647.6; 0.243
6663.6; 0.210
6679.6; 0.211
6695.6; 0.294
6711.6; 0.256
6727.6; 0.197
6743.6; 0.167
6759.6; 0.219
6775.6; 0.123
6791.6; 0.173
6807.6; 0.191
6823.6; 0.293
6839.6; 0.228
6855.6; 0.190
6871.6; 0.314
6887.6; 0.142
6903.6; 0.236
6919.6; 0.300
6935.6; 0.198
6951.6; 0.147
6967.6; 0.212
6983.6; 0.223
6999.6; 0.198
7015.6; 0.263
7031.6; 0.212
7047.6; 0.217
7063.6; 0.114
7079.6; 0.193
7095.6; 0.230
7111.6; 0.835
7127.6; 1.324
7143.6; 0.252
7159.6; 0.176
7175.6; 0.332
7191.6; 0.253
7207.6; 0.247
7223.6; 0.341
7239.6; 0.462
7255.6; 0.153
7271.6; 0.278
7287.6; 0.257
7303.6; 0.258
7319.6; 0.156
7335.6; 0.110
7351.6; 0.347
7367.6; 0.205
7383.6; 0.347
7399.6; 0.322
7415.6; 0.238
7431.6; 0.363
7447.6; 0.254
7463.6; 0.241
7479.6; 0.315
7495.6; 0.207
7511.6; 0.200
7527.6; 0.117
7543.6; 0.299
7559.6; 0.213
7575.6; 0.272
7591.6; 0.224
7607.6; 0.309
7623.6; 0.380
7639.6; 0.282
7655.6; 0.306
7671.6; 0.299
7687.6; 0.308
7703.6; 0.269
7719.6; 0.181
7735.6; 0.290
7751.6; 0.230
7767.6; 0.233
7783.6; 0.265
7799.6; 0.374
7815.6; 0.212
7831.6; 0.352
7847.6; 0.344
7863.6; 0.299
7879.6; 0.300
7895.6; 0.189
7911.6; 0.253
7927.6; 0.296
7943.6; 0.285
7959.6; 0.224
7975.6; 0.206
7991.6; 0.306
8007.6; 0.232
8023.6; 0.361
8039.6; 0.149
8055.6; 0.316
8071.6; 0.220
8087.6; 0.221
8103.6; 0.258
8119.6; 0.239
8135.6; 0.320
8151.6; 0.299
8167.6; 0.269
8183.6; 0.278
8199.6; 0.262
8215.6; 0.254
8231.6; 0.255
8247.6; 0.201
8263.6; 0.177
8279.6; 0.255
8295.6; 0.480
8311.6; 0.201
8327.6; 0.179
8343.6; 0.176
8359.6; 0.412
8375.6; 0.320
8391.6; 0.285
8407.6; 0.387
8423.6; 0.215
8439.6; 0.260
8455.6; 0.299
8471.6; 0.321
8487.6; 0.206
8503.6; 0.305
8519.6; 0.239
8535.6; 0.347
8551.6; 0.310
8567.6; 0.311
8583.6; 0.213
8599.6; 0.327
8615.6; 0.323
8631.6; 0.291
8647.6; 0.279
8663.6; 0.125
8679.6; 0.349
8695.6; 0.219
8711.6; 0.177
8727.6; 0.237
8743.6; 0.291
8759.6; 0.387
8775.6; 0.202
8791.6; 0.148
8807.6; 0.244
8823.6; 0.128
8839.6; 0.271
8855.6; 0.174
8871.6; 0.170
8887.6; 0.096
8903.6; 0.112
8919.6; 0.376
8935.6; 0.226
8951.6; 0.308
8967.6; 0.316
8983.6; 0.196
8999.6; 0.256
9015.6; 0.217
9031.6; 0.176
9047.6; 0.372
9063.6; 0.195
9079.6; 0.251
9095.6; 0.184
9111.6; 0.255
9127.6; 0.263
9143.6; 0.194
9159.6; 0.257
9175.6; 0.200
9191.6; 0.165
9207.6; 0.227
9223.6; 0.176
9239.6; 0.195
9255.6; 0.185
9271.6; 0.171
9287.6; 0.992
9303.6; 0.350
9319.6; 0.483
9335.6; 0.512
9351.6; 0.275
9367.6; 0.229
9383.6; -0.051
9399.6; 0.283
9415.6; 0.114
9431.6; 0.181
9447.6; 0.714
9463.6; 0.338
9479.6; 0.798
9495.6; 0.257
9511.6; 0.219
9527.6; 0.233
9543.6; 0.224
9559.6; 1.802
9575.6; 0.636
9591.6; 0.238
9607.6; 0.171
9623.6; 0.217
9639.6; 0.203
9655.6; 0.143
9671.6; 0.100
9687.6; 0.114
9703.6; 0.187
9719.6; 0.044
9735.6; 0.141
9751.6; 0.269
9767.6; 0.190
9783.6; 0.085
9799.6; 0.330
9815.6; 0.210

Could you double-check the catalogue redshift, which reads 0.91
